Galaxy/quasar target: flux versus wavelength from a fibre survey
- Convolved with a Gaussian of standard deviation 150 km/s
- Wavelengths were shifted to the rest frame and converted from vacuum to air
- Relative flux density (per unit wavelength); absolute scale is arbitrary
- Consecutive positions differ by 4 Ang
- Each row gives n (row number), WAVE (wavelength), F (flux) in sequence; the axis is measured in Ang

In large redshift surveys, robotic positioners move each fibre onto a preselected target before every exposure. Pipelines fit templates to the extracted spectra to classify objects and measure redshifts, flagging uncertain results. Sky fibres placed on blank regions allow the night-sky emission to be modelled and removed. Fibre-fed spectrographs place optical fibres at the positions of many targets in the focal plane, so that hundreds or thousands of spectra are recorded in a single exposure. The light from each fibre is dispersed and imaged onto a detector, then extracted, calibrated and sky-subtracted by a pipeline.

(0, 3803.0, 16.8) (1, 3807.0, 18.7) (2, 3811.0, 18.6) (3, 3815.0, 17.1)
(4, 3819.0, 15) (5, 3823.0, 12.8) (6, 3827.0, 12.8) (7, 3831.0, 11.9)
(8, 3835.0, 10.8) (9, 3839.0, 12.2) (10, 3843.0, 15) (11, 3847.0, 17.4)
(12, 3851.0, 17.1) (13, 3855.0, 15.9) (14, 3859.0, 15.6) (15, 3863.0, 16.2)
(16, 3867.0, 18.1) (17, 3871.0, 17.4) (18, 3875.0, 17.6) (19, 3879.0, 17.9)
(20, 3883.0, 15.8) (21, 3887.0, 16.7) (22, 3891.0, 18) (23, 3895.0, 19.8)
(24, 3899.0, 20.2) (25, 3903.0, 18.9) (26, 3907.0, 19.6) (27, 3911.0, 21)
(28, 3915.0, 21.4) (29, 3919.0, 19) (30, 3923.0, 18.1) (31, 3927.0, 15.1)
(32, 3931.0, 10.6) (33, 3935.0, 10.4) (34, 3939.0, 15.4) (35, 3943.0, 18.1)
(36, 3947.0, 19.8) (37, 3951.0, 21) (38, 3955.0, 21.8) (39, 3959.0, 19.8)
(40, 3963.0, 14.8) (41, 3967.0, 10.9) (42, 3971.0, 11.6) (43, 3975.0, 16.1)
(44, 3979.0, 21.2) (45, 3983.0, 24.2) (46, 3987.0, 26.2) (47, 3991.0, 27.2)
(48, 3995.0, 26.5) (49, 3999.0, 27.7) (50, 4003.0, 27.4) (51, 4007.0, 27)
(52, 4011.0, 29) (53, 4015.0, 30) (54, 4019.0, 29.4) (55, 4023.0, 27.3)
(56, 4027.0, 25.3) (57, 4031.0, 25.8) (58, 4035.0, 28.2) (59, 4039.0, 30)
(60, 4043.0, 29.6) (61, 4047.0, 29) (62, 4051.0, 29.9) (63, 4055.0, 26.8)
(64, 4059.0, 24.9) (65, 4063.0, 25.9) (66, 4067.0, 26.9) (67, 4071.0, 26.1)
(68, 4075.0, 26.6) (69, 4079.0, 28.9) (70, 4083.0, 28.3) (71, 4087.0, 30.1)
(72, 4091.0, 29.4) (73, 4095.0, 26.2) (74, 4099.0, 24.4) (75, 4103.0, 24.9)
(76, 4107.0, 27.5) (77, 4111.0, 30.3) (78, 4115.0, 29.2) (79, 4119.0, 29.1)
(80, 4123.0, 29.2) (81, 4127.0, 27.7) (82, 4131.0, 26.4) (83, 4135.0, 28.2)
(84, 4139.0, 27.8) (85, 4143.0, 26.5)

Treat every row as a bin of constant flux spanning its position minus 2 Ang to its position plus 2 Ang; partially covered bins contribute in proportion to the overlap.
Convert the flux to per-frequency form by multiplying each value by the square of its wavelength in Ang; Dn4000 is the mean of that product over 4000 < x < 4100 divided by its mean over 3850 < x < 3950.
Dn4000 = 1.7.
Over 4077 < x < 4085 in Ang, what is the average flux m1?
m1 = 28.6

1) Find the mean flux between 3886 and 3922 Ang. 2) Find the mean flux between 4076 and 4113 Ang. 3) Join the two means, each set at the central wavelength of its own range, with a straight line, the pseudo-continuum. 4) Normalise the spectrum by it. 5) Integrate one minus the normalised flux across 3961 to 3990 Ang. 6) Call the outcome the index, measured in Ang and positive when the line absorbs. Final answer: 5.7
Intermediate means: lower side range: 19.4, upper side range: 27.7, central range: 18.2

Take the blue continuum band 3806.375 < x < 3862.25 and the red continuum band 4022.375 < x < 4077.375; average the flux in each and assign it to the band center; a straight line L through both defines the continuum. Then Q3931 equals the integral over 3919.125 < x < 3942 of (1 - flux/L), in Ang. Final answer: 6.6 Ang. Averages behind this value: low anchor 15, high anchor 27.3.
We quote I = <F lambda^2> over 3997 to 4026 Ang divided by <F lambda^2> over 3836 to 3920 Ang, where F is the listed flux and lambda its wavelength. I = 1.71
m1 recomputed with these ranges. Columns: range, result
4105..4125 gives 29.1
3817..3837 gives 12.7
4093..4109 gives 25.8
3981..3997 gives 26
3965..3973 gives 11.2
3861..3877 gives 17.3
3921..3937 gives 13.6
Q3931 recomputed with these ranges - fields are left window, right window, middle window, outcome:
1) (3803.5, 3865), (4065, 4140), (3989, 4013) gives -4.7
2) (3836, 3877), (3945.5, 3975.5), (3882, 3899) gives -1.6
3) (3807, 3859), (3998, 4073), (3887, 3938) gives 5.6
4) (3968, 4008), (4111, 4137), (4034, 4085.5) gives -3.8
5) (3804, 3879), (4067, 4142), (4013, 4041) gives -4.4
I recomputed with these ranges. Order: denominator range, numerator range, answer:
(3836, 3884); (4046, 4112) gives 1.88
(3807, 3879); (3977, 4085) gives 1.93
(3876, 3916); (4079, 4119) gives 1.64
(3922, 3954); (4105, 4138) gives 1.92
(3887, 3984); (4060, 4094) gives 1.68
